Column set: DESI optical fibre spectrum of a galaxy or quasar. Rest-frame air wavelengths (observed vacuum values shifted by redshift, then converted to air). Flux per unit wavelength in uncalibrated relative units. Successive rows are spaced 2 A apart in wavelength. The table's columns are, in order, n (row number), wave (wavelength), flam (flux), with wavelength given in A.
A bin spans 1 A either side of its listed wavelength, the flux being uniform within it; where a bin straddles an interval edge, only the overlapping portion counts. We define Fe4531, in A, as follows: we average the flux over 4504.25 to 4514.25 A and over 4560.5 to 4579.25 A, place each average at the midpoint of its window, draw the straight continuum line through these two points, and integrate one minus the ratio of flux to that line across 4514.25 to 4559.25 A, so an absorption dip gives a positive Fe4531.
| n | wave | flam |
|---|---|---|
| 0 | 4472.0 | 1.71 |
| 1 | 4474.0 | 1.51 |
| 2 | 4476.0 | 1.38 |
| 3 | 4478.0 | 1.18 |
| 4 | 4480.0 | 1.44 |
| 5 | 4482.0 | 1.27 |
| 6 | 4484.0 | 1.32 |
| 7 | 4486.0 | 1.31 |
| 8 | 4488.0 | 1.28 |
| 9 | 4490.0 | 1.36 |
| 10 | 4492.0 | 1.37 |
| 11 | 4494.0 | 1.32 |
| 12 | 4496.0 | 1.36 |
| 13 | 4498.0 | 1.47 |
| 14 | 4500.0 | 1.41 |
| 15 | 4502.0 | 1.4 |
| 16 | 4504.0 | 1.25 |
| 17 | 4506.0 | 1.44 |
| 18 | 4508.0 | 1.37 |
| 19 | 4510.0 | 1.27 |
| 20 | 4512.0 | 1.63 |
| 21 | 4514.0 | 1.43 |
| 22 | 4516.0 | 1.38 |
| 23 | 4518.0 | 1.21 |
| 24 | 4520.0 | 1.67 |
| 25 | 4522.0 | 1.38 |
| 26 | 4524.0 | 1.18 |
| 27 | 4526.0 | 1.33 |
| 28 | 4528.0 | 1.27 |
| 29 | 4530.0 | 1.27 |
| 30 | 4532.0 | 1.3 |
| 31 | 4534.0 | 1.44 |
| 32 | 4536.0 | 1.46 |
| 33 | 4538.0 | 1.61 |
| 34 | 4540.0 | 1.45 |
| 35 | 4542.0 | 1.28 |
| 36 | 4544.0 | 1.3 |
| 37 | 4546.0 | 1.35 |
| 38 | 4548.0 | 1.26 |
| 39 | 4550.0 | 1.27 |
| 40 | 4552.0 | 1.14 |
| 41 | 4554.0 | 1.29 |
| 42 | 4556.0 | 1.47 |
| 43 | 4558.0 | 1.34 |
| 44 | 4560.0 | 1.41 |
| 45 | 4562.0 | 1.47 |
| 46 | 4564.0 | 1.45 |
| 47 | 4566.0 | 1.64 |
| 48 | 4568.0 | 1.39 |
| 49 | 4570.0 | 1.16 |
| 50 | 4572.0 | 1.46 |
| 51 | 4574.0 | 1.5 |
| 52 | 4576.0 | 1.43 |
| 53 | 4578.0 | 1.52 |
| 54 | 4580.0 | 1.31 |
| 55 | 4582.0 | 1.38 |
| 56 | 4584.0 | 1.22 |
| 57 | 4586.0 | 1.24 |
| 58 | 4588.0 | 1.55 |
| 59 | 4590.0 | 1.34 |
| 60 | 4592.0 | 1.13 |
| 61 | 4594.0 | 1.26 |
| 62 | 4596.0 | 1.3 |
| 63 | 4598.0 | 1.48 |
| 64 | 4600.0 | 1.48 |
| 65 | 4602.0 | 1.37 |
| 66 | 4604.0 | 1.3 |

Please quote 2.5 A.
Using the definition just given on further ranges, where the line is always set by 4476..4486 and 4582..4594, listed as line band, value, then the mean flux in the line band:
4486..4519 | -1.5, 1.37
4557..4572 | -1.3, 1.41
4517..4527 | -0.4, 1.35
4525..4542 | -1.0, 1.38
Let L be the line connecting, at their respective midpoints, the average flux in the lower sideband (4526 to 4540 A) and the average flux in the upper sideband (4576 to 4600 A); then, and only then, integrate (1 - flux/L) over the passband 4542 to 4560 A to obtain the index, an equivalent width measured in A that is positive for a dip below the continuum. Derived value 0.92 A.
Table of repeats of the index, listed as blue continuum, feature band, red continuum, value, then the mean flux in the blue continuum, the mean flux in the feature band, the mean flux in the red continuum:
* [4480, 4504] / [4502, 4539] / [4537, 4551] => -0.7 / 1.35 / 1.38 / 1.36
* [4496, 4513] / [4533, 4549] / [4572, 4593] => -0.1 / 1.4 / 1.39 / 1.37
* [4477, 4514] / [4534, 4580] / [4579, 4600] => -1.8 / 1.36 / 1.39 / 1.33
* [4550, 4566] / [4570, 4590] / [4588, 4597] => -1.0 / 1.38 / 1.39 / 1.29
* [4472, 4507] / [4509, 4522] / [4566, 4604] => -0.6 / 1.37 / 1.43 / 1.37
